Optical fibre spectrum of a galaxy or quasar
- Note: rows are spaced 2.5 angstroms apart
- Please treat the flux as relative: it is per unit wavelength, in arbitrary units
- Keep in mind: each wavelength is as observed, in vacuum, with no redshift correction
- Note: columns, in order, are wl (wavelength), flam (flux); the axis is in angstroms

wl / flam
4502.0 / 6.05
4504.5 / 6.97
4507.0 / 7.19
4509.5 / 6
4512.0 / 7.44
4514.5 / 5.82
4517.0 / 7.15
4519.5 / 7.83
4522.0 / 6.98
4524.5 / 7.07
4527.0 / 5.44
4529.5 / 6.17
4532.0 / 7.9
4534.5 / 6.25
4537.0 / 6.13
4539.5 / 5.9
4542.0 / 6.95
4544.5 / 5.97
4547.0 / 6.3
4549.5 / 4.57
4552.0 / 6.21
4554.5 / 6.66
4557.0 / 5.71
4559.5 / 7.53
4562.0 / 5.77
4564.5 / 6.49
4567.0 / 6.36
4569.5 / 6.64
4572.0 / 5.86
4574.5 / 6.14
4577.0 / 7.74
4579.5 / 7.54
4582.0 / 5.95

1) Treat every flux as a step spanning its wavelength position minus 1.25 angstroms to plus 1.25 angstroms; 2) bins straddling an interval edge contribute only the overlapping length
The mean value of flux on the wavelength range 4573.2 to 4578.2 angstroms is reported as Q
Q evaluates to 6.92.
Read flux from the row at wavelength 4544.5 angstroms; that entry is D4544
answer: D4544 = 5.97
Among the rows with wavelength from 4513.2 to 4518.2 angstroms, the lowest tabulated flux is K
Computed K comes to 5.82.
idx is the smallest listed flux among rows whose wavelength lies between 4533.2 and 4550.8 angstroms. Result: 4.57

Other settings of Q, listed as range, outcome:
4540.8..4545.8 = 6.45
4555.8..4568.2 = 6.37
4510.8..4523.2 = 7.04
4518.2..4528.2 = 6.84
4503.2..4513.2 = 6.89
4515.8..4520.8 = 7.49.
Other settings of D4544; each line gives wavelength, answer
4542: 6.95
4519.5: 7.83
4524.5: 7.07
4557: 5.71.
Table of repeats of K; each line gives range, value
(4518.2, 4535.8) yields 5.44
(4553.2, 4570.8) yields 5.71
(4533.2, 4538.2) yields 6.13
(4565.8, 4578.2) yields 5.86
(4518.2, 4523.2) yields 6.98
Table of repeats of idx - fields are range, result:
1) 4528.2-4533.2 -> 6.17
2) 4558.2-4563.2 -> 5.77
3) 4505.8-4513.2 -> 6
